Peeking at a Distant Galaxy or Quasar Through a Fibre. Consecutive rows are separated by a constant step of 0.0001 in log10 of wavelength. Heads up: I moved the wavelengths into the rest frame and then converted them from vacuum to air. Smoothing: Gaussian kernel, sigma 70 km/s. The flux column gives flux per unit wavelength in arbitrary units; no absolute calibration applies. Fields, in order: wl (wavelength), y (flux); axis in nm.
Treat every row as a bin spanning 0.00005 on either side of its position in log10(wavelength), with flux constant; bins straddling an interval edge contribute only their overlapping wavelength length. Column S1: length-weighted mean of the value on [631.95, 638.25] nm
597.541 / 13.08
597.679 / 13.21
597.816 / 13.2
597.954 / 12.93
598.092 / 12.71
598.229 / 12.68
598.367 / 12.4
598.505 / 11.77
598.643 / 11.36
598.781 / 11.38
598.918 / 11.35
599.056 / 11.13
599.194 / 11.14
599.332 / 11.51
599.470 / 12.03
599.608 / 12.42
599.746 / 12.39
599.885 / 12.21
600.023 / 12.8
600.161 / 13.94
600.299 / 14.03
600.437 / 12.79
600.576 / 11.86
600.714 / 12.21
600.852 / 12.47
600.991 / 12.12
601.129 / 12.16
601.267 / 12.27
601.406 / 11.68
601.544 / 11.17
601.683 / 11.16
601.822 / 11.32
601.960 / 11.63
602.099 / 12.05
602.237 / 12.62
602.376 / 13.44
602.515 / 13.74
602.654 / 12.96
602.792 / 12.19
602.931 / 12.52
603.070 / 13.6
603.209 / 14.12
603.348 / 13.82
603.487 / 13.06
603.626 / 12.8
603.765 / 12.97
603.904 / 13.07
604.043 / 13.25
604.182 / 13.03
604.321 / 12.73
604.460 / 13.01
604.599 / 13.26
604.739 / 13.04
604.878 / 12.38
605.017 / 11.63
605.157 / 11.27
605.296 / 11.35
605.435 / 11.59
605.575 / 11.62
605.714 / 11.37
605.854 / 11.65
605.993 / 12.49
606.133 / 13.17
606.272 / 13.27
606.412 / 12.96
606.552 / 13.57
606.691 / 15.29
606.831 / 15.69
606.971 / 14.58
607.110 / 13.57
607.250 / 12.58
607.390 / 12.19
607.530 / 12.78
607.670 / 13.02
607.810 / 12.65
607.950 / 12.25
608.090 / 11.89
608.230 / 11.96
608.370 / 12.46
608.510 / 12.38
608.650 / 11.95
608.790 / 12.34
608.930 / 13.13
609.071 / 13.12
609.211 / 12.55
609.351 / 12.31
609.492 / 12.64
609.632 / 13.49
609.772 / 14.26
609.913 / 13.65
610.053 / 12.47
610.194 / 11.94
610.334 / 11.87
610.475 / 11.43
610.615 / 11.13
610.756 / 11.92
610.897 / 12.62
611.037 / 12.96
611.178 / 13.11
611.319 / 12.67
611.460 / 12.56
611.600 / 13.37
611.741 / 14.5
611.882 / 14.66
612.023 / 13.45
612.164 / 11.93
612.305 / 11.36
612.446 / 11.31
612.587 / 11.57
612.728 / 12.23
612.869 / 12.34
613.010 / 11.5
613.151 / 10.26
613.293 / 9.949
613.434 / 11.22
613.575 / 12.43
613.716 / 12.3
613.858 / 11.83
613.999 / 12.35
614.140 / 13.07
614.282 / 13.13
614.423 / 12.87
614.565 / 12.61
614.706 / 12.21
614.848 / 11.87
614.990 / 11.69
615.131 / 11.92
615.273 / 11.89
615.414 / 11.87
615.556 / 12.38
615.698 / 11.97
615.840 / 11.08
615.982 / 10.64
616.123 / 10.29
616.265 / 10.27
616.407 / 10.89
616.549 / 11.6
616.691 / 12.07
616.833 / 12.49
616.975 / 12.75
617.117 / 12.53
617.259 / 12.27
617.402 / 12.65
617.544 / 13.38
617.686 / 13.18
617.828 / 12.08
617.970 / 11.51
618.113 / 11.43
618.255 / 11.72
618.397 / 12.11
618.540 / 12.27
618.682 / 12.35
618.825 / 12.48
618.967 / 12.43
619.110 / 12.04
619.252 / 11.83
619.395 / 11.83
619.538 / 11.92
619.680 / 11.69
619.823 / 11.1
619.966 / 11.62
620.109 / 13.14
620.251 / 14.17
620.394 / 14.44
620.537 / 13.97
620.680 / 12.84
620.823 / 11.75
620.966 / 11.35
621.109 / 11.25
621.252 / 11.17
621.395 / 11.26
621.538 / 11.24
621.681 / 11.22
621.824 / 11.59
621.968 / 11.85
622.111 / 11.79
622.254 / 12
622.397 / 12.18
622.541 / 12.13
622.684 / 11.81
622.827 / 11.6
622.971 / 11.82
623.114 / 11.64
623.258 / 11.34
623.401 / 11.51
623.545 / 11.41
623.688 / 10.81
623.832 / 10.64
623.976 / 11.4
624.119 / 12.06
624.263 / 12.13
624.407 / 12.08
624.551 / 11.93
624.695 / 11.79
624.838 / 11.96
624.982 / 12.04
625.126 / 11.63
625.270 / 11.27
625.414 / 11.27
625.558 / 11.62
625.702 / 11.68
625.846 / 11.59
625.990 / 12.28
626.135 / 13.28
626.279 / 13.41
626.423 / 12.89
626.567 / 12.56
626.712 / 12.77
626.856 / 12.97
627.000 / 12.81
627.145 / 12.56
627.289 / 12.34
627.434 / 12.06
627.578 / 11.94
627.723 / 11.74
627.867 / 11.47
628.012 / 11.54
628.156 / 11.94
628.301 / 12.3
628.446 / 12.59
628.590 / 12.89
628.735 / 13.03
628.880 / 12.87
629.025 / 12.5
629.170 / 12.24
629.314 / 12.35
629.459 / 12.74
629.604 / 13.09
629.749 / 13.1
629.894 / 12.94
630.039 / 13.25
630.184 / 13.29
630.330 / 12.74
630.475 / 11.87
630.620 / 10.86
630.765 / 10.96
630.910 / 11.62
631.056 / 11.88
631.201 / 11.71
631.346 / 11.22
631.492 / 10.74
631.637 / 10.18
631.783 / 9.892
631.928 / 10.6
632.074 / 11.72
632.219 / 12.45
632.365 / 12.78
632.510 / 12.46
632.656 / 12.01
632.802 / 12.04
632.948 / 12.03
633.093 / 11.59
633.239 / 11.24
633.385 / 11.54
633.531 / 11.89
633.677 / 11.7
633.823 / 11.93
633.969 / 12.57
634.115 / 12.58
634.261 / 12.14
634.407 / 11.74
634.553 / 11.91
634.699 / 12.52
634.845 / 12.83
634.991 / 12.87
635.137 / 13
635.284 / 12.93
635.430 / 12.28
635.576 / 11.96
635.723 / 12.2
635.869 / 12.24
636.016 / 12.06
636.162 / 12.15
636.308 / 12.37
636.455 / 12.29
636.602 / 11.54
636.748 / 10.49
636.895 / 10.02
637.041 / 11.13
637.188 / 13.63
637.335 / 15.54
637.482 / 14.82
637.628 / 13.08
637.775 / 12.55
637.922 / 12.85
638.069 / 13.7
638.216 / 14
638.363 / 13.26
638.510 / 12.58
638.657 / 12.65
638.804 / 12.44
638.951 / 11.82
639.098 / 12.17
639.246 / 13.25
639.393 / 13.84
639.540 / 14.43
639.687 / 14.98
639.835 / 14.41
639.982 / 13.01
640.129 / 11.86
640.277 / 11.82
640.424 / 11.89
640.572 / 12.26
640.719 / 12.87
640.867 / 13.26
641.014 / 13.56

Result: 12.3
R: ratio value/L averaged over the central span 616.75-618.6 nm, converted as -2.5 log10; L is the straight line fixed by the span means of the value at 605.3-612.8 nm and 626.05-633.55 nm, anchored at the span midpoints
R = 0.01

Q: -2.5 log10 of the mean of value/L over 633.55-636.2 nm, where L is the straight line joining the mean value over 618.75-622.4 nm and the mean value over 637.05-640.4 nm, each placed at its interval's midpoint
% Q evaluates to 0.06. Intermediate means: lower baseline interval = 12.1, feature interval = 12.3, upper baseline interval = 13.2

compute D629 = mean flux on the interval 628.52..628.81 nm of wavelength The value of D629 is 12.9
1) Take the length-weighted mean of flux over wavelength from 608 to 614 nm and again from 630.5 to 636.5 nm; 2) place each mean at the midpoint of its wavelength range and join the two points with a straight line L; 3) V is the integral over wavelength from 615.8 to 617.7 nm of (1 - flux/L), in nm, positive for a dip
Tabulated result 0.062 nm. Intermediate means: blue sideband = 12.4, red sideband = 11.9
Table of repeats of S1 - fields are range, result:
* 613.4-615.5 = 12.2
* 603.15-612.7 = 12.7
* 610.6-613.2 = 12.4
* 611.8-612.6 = 12.5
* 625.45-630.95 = 12.4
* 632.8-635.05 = 12.1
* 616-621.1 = 12.2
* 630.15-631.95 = 11.3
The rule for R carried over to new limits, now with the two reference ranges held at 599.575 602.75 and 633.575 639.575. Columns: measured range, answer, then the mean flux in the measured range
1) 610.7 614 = 0.017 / 12.3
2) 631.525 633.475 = 0.089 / 11.6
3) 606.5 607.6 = -0.112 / 13.8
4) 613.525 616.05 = 0.032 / 12.1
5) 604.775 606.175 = 0.051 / 11.9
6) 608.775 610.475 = -0.028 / 12.8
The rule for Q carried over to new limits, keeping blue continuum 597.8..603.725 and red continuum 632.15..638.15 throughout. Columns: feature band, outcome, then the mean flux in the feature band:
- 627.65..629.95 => -0.01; 12.5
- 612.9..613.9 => 0.09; 11.4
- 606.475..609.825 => -0.05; 13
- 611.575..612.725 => -0.03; 12.7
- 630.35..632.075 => 0.11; 11.1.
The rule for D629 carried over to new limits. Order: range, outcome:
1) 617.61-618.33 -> 12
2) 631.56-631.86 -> 10.1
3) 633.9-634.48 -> 12.3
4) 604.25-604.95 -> 12.9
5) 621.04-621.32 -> 11.2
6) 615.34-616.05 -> 11.6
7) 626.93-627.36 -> 12.6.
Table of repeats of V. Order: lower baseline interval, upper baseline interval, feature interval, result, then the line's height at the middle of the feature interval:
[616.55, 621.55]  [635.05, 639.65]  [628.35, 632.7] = 0.15 nm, 12.5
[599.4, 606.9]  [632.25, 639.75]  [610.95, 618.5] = 0.29 nm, 12.6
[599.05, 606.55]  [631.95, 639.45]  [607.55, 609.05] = 0.00 nm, 12.5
